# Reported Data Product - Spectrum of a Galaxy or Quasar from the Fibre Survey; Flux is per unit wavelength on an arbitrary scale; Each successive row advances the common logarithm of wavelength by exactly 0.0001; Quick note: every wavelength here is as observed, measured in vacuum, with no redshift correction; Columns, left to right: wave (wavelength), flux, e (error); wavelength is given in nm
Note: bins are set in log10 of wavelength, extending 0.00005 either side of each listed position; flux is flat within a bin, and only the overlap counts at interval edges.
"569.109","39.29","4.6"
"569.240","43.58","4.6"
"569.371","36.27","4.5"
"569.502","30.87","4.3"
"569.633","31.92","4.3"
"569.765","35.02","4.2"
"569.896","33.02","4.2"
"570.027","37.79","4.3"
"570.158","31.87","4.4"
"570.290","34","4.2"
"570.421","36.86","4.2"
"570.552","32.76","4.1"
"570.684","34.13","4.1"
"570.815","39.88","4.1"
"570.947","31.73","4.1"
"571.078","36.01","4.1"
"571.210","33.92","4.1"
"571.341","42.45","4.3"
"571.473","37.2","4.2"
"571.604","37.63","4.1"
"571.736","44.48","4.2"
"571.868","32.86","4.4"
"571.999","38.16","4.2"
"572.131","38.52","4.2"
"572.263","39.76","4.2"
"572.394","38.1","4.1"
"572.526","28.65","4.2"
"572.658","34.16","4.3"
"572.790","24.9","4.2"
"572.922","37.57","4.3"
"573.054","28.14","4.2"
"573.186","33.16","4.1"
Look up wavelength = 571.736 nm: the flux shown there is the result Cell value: 44.48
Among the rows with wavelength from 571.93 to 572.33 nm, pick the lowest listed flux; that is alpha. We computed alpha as 38.16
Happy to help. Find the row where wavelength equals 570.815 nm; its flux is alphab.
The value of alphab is 39.88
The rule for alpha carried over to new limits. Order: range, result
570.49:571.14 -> 31.73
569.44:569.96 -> 30.87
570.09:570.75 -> 31.87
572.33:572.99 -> 24.9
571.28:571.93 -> 32.86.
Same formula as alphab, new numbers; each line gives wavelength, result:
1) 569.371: 36.27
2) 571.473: 37.2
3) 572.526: 28.65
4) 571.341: 42.45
